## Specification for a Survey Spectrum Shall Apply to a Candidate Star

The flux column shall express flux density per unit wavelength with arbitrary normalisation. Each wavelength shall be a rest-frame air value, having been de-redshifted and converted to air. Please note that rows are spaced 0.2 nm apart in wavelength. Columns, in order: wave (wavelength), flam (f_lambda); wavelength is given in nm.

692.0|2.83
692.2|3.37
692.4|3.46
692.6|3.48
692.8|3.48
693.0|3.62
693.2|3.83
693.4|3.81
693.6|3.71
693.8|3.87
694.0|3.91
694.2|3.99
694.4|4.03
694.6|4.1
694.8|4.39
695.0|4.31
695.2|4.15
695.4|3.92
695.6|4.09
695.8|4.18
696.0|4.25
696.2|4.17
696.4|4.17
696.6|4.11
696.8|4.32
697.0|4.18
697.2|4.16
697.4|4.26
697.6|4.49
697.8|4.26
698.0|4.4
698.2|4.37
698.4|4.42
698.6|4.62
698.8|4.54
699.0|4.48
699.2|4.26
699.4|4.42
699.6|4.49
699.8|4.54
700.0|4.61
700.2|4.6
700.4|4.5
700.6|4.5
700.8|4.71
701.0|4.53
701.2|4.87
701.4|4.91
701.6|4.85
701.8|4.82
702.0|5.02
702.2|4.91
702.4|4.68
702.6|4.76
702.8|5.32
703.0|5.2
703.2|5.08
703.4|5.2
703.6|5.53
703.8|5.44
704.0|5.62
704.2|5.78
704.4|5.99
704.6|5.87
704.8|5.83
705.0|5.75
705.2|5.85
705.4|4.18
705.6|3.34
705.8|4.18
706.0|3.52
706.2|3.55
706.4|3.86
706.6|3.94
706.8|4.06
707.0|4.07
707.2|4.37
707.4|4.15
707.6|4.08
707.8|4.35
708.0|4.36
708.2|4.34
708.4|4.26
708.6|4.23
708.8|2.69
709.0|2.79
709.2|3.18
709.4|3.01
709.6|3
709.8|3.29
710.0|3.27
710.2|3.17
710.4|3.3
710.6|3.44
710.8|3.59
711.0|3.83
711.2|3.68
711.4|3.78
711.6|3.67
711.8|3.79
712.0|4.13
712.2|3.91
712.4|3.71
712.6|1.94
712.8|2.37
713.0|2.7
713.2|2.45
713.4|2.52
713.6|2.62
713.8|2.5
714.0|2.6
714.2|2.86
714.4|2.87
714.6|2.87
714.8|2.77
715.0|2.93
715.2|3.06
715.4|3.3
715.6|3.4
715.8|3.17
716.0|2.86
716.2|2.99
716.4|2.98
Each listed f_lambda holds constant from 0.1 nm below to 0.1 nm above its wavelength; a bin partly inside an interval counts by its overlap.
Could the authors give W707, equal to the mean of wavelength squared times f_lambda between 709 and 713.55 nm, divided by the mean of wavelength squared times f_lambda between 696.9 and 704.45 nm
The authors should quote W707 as 0.70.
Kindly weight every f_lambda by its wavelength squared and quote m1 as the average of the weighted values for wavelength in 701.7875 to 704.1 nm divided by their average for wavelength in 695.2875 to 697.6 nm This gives 1.25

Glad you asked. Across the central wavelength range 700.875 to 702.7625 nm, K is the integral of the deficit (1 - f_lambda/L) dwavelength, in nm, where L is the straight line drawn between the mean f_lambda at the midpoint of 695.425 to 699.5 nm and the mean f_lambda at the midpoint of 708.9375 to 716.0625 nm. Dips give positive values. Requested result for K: -0.42 nm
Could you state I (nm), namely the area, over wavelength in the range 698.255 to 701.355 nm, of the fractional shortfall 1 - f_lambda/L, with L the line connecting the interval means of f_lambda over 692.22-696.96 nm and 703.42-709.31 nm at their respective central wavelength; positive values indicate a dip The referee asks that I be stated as -0.27 nm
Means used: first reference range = 3.96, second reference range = 4.46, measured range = 4.54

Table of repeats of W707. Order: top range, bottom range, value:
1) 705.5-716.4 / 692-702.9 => 0.82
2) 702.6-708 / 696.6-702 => 1.07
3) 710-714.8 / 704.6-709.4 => 0.77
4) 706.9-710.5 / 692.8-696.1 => 0.95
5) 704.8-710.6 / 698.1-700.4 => 0.89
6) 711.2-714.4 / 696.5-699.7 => 0.73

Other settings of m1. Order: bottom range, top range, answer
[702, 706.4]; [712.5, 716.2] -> 0.57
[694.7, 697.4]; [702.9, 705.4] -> 1.35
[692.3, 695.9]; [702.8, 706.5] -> 1.32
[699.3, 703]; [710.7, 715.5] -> 0.68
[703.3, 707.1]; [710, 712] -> 0.76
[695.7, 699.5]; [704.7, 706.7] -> 1.04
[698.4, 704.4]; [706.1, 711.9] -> 0.77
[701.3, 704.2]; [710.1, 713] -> 0.69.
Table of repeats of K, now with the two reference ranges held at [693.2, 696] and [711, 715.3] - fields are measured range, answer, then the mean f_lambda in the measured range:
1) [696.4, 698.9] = -0.300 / 4.34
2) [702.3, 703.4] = -0.436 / 5.03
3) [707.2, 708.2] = -0.275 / 4.26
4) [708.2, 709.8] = -0.047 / 3.37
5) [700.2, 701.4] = -0.303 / 4.64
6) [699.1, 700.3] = -0.230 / 4.49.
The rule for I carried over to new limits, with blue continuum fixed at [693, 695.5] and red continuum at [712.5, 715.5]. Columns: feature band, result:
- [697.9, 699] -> -0.226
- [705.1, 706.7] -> -0.411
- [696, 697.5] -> -0.148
